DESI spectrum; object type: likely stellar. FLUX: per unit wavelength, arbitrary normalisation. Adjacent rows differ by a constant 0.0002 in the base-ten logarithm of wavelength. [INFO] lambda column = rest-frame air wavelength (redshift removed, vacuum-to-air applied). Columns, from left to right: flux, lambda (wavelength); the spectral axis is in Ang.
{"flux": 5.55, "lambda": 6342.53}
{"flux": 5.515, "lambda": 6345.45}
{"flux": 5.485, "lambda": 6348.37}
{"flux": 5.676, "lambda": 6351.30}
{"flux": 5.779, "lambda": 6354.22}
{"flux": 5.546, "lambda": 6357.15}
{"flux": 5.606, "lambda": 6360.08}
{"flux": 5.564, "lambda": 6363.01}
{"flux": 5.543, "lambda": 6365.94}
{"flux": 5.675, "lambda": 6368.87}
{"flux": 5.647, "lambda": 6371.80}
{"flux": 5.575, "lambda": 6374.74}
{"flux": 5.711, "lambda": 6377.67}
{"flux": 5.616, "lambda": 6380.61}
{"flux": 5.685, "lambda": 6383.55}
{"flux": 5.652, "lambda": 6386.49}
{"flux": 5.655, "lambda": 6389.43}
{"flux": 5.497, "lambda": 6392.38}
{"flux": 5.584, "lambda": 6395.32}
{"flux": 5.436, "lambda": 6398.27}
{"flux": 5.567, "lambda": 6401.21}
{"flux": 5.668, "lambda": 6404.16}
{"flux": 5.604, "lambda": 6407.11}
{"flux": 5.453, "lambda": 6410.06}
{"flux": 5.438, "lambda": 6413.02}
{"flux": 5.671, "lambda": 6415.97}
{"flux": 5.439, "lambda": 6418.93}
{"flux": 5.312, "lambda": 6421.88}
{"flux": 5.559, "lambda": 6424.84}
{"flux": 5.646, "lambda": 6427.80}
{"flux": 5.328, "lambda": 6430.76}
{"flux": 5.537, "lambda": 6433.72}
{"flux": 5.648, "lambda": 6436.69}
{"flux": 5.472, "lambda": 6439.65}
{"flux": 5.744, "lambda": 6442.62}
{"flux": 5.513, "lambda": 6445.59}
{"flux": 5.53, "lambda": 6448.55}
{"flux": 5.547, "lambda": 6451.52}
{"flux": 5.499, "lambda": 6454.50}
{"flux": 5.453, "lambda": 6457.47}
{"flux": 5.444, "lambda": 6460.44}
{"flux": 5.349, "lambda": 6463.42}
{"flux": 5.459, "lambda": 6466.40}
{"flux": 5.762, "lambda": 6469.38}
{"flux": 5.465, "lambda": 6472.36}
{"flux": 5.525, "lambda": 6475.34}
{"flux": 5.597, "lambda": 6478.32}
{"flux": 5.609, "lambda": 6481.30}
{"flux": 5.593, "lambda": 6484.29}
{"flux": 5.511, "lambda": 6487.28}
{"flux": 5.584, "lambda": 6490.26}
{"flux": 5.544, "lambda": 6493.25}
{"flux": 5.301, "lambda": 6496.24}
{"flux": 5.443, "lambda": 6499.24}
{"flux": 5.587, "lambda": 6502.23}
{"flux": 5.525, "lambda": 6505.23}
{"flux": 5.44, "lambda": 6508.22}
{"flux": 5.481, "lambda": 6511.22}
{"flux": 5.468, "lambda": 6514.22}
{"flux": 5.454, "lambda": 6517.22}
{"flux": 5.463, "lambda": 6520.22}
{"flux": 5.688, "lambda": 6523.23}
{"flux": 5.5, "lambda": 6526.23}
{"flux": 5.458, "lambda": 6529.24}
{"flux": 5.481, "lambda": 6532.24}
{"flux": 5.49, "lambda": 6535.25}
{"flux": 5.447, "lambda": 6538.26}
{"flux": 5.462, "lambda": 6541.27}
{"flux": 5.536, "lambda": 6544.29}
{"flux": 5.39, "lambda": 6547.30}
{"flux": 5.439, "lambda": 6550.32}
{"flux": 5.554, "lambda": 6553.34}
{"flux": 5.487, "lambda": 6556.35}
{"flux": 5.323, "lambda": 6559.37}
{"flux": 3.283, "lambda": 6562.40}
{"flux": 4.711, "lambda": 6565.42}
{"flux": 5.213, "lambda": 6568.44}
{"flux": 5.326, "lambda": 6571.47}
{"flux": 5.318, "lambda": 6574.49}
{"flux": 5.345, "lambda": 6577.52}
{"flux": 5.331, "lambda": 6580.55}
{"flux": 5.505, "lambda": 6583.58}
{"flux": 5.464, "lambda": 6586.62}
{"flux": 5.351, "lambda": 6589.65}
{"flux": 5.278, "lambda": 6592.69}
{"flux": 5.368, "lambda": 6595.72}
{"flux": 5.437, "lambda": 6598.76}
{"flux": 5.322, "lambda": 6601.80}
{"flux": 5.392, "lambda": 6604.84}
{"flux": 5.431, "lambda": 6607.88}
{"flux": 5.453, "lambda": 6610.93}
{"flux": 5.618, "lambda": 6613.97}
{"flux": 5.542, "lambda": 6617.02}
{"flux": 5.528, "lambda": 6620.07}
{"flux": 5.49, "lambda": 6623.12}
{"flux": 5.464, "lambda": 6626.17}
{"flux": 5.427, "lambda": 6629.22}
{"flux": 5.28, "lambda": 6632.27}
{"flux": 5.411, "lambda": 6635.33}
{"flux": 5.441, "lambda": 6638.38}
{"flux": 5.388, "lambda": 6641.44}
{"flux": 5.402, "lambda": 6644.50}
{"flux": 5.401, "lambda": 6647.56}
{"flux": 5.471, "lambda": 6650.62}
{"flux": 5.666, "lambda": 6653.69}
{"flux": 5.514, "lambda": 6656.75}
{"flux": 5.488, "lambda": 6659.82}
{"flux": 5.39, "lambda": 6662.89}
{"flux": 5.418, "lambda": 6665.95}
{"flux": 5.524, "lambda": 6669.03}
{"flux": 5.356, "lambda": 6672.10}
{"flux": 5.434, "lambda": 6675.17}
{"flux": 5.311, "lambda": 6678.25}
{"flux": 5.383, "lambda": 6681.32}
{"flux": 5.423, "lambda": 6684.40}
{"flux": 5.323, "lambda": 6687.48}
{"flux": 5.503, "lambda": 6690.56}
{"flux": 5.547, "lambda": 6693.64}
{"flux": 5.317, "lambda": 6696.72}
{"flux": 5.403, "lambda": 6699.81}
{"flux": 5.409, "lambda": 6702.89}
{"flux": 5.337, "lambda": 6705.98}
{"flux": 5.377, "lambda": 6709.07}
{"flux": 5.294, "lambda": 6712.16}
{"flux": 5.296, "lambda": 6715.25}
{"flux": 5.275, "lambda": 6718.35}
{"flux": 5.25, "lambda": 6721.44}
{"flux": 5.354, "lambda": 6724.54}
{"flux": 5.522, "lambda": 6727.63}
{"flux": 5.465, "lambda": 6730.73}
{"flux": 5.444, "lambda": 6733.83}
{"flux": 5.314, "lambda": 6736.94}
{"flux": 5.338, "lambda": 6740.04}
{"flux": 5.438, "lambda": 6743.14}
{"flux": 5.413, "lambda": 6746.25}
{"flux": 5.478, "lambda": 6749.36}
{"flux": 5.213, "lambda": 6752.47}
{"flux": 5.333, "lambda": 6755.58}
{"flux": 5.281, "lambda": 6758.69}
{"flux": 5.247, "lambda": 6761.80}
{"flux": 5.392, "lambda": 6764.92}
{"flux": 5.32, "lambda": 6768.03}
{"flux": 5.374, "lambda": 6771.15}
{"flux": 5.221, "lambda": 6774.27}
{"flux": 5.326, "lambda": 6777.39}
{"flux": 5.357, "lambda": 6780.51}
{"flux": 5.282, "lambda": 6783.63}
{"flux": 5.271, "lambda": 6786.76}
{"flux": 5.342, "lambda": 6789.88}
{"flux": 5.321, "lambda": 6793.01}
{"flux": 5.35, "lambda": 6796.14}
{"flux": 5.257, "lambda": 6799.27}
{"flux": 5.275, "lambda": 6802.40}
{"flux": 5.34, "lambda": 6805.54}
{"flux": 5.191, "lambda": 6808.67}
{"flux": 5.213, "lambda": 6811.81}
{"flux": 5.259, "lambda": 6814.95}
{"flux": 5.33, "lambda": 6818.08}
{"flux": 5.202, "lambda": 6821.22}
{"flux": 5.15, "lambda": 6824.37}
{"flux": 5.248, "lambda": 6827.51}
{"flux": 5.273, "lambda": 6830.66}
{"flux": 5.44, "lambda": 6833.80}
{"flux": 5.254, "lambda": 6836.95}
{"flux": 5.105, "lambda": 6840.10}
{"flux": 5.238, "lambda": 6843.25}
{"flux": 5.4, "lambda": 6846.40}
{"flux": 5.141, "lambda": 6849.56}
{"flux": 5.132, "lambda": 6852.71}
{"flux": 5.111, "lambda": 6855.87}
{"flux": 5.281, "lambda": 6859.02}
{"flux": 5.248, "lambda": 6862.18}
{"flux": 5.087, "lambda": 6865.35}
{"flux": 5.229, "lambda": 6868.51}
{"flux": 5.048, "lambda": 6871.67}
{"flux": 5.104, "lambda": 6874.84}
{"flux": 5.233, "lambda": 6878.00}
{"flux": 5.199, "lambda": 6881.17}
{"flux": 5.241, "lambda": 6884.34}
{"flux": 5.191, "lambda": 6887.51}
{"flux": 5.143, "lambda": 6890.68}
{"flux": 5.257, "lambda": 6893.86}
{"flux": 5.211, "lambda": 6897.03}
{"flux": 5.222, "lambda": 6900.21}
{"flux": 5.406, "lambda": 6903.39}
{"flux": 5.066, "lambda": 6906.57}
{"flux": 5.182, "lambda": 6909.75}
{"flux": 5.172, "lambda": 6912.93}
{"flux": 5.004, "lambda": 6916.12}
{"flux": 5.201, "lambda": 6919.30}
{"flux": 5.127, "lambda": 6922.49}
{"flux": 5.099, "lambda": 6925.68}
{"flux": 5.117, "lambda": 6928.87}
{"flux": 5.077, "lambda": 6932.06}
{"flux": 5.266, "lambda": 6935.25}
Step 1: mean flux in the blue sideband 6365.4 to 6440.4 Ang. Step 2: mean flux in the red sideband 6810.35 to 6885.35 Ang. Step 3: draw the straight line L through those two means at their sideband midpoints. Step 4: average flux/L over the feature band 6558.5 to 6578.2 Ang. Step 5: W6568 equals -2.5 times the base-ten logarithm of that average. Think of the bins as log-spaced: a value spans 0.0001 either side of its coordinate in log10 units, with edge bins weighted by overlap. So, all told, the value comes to 0.112 mag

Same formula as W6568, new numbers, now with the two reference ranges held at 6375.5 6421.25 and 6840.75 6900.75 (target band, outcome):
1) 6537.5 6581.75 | 0.05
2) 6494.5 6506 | 0.01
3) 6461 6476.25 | 0.00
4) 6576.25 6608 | 0.01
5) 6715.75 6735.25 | -0.01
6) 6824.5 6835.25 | -0.01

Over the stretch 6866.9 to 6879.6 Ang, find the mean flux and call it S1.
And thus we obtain 5.16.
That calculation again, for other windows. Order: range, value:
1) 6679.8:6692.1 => 5.41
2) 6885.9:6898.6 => 5.2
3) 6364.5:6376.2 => 5.61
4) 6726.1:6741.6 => 5.42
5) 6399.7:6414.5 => 5.55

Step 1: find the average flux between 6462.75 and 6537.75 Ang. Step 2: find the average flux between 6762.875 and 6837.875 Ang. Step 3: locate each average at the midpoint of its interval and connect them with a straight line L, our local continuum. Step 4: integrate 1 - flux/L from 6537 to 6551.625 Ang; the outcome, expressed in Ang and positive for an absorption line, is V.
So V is 0.1 Ang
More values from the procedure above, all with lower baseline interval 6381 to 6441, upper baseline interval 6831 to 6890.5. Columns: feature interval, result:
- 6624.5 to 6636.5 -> 0.0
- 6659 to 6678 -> -0.3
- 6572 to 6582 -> 0.2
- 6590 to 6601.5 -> 0.1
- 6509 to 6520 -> 0.0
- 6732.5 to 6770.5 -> -0.5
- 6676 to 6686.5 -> -0.1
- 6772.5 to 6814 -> -0.3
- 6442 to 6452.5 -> -0.1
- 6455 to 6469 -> 0.1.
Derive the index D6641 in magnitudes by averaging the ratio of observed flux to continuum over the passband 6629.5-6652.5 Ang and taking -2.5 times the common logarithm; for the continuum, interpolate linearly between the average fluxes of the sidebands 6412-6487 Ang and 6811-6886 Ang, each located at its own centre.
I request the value -0.006 mag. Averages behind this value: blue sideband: 5.53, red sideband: 5.22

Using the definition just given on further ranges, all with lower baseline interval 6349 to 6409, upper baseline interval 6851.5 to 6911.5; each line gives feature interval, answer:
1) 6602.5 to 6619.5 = -0.013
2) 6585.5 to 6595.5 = 0.014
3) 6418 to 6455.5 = 0.008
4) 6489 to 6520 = 0.005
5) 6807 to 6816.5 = 0.006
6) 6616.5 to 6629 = -0.018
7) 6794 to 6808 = -0.009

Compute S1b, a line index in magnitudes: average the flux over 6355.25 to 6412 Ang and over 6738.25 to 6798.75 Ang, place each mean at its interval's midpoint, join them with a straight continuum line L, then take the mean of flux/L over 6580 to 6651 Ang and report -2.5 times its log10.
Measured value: 0.00 mag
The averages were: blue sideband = 5.59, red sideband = 5.33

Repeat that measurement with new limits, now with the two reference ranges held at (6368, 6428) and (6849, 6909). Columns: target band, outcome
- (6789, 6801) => -0.01 mag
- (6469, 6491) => -0.01 mag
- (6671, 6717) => -0.01 mag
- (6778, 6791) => -0.01 mag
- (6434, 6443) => -0.01 mag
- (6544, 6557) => -0.01 mag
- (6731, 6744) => -0.02 mag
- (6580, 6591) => 0.00 mag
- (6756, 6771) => -0.01 mag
